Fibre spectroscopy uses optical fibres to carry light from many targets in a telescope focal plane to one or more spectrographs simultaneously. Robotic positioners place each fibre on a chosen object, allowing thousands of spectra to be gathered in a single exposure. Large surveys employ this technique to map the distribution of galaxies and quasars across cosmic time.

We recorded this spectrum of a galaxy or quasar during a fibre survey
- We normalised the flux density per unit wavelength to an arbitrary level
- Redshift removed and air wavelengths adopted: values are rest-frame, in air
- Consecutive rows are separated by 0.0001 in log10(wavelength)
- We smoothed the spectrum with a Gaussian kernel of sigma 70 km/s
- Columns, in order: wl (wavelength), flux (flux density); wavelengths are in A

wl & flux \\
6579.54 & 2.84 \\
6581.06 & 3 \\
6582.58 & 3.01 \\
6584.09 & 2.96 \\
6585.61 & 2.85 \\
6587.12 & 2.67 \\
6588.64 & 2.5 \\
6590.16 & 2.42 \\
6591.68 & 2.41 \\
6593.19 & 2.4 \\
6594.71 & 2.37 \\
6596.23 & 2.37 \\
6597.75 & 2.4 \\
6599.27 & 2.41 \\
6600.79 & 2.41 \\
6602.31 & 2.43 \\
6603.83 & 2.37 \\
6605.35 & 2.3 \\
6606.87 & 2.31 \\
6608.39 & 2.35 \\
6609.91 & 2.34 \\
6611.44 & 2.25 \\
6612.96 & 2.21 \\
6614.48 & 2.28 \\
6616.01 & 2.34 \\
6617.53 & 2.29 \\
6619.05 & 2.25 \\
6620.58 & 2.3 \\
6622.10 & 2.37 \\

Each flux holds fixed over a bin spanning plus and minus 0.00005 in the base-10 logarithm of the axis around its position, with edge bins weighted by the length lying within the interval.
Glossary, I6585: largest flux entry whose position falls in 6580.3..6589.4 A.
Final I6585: 3.01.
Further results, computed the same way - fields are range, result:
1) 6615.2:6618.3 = 2.34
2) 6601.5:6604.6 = 2.43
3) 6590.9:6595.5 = 2.41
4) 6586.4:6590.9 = 2.67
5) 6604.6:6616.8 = 2.35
